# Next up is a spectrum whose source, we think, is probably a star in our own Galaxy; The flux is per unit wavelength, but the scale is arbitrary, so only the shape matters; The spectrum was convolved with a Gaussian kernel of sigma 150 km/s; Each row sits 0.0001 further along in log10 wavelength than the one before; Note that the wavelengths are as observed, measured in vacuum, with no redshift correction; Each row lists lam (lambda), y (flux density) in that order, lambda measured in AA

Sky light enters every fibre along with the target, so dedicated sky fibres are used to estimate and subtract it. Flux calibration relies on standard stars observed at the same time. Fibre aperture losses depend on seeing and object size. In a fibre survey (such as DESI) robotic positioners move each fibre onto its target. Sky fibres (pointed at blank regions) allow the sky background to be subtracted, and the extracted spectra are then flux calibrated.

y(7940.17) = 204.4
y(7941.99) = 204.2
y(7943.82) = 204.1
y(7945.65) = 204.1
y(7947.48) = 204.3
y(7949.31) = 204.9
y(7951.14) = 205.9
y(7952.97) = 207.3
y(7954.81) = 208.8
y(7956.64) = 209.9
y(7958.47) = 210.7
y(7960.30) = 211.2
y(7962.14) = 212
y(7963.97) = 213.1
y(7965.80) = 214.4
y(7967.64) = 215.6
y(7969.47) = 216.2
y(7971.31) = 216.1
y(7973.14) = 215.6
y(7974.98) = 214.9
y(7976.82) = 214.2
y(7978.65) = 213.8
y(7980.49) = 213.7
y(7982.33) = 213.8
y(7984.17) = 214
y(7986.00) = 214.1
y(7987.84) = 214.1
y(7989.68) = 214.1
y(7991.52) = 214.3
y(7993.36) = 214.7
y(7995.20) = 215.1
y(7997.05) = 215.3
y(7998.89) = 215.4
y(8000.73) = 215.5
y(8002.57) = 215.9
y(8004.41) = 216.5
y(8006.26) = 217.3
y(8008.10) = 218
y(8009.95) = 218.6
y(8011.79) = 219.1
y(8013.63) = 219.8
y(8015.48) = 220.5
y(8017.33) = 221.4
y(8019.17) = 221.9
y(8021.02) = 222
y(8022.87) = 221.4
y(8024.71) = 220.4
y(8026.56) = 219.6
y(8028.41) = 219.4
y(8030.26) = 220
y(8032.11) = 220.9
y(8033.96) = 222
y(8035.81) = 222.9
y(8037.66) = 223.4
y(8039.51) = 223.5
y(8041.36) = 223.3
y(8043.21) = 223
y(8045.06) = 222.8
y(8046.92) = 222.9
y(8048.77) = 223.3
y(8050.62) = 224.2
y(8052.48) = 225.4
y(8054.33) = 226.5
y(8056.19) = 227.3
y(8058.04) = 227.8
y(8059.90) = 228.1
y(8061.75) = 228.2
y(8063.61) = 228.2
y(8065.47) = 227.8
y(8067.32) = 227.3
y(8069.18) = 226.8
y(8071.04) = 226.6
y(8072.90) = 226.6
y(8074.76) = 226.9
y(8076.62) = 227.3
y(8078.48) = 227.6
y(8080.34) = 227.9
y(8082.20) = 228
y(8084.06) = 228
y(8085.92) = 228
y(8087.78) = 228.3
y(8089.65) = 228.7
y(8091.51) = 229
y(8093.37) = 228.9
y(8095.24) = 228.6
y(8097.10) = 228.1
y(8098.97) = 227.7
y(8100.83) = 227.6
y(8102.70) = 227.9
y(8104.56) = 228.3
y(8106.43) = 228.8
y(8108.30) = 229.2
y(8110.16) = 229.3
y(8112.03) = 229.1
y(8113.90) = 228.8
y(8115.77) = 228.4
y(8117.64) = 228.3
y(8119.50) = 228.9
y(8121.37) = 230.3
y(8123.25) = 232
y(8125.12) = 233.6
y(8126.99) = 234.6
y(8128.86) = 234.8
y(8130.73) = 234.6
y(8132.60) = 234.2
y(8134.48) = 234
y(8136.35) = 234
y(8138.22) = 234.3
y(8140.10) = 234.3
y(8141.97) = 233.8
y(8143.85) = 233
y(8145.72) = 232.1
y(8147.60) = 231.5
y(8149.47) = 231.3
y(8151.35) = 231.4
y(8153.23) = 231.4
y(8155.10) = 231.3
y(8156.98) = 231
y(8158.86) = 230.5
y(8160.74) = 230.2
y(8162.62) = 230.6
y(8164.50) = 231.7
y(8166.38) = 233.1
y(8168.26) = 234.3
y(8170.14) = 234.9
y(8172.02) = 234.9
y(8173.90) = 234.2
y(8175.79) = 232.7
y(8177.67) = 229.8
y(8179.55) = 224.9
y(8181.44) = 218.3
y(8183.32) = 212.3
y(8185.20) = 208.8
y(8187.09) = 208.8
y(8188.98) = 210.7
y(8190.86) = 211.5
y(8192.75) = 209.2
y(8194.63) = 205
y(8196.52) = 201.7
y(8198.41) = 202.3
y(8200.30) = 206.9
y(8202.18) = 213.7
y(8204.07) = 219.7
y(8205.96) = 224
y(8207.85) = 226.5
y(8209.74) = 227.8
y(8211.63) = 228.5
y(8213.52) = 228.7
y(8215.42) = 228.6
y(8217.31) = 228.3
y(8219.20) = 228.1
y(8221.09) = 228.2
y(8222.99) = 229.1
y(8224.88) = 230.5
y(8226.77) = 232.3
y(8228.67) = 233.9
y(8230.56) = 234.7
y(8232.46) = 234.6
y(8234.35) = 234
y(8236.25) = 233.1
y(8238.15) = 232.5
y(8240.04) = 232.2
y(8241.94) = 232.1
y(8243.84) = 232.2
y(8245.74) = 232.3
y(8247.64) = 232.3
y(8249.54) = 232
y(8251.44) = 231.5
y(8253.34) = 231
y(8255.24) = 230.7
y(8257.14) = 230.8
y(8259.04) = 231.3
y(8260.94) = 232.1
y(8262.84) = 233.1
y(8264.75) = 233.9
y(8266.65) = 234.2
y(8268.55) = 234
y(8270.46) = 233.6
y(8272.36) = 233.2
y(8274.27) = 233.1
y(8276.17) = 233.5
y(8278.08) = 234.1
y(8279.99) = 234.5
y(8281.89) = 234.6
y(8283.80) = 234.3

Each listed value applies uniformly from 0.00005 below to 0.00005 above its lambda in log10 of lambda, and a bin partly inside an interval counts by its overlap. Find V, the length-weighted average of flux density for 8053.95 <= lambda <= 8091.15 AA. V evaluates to 228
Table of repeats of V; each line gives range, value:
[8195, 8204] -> 207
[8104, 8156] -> 232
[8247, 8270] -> 232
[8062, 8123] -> 228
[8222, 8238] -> 233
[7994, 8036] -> 219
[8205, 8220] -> 227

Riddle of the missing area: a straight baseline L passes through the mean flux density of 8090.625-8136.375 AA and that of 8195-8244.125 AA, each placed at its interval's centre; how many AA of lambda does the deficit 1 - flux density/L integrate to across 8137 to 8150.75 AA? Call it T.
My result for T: -0.2 AA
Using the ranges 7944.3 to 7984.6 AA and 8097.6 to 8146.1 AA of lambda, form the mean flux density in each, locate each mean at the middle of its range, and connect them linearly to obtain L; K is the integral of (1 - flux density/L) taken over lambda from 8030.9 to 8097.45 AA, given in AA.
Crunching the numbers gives -0.7 AA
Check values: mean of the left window 211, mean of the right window 231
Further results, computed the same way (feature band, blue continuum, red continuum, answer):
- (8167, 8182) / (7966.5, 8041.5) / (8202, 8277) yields -0.24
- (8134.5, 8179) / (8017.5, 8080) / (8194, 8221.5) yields -2.23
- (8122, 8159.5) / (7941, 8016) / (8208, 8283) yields -1.40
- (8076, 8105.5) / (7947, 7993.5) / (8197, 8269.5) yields -1.10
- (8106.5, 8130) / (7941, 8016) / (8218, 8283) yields -0.79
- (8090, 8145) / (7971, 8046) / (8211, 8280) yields -1.56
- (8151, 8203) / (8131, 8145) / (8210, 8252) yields 2.45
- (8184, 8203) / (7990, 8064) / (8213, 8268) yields 1.78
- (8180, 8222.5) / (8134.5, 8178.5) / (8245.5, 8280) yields 2.77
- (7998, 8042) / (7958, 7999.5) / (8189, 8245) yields -0.81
